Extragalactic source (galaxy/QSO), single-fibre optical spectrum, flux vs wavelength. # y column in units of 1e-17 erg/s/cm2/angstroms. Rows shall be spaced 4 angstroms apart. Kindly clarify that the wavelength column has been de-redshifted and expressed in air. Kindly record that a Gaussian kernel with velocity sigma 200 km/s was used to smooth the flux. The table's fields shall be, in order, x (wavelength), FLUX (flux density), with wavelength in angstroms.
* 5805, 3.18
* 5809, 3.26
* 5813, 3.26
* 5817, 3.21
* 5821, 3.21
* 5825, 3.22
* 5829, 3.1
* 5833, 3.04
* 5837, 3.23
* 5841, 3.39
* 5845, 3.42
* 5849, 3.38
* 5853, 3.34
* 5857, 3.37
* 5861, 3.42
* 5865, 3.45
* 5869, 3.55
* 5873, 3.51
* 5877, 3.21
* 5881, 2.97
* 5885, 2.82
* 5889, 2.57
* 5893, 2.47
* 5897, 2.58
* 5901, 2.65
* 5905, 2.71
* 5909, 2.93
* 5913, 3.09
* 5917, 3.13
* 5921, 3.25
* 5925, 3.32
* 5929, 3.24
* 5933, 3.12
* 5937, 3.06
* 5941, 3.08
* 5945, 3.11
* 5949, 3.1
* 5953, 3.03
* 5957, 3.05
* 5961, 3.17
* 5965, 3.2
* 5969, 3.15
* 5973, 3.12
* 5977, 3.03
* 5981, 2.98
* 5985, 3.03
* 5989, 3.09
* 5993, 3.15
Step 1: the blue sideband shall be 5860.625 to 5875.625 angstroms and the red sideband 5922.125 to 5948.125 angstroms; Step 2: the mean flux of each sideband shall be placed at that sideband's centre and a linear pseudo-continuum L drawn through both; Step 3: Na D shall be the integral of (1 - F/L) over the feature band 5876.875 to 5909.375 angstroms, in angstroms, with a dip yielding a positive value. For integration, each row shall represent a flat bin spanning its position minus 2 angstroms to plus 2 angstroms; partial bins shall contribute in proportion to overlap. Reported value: 6.0 angstroms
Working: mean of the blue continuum 3.48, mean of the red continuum 3.16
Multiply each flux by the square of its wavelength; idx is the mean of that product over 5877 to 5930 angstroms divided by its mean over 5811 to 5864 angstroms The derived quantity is 0.91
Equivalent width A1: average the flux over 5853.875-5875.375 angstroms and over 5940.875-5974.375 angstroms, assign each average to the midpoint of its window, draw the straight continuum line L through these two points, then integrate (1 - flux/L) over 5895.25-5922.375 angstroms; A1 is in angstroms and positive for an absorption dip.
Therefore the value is 3.2 angstroms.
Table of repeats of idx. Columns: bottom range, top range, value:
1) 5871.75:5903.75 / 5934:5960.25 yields 1.11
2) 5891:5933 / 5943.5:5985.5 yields 1.07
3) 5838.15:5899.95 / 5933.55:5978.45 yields 1.01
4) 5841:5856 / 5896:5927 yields 0.90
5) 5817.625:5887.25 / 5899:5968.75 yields 0.97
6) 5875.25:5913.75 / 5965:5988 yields 1.13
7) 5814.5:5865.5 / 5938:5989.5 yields 0.98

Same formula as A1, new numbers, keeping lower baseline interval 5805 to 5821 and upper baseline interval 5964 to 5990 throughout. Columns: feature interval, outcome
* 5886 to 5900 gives 2.62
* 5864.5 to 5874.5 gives -1.04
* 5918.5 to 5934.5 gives -0.54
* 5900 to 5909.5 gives 1.20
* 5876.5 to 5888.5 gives 0.94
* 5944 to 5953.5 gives 0.07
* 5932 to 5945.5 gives 0.12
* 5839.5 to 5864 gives -1.48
